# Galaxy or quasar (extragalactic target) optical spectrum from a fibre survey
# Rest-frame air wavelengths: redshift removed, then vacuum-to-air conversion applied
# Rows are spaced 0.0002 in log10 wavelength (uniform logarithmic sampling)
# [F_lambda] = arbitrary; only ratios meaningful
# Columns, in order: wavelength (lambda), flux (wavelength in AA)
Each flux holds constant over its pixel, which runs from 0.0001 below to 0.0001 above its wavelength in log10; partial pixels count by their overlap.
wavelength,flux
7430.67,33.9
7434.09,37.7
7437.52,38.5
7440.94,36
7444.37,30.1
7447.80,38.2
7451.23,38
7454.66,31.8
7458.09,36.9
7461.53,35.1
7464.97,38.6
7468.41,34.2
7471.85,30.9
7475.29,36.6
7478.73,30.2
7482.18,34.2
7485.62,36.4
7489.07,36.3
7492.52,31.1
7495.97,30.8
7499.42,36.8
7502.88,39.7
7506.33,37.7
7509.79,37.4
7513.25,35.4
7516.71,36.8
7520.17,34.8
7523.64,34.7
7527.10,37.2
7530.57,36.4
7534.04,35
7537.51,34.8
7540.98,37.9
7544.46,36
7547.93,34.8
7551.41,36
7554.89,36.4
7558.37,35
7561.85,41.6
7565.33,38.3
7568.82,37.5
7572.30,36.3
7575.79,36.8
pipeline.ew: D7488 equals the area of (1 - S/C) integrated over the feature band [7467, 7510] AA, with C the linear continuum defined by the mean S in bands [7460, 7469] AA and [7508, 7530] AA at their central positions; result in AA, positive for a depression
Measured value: 1.7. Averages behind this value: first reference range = 36.2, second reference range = 36.1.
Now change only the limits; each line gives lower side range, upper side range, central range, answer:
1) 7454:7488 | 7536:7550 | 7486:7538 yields -0.53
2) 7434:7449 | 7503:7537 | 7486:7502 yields 0.82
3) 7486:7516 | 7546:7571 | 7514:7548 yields 0.51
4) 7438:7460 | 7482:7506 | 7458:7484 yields 0.64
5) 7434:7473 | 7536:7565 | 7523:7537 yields 0.23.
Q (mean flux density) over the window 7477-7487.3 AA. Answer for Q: 33.6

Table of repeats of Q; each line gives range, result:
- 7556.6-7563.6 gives 38.3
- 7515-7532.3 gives 36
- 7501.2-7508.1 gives 38.7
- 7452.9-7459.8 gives 34.4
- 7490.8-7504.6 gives 34.6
